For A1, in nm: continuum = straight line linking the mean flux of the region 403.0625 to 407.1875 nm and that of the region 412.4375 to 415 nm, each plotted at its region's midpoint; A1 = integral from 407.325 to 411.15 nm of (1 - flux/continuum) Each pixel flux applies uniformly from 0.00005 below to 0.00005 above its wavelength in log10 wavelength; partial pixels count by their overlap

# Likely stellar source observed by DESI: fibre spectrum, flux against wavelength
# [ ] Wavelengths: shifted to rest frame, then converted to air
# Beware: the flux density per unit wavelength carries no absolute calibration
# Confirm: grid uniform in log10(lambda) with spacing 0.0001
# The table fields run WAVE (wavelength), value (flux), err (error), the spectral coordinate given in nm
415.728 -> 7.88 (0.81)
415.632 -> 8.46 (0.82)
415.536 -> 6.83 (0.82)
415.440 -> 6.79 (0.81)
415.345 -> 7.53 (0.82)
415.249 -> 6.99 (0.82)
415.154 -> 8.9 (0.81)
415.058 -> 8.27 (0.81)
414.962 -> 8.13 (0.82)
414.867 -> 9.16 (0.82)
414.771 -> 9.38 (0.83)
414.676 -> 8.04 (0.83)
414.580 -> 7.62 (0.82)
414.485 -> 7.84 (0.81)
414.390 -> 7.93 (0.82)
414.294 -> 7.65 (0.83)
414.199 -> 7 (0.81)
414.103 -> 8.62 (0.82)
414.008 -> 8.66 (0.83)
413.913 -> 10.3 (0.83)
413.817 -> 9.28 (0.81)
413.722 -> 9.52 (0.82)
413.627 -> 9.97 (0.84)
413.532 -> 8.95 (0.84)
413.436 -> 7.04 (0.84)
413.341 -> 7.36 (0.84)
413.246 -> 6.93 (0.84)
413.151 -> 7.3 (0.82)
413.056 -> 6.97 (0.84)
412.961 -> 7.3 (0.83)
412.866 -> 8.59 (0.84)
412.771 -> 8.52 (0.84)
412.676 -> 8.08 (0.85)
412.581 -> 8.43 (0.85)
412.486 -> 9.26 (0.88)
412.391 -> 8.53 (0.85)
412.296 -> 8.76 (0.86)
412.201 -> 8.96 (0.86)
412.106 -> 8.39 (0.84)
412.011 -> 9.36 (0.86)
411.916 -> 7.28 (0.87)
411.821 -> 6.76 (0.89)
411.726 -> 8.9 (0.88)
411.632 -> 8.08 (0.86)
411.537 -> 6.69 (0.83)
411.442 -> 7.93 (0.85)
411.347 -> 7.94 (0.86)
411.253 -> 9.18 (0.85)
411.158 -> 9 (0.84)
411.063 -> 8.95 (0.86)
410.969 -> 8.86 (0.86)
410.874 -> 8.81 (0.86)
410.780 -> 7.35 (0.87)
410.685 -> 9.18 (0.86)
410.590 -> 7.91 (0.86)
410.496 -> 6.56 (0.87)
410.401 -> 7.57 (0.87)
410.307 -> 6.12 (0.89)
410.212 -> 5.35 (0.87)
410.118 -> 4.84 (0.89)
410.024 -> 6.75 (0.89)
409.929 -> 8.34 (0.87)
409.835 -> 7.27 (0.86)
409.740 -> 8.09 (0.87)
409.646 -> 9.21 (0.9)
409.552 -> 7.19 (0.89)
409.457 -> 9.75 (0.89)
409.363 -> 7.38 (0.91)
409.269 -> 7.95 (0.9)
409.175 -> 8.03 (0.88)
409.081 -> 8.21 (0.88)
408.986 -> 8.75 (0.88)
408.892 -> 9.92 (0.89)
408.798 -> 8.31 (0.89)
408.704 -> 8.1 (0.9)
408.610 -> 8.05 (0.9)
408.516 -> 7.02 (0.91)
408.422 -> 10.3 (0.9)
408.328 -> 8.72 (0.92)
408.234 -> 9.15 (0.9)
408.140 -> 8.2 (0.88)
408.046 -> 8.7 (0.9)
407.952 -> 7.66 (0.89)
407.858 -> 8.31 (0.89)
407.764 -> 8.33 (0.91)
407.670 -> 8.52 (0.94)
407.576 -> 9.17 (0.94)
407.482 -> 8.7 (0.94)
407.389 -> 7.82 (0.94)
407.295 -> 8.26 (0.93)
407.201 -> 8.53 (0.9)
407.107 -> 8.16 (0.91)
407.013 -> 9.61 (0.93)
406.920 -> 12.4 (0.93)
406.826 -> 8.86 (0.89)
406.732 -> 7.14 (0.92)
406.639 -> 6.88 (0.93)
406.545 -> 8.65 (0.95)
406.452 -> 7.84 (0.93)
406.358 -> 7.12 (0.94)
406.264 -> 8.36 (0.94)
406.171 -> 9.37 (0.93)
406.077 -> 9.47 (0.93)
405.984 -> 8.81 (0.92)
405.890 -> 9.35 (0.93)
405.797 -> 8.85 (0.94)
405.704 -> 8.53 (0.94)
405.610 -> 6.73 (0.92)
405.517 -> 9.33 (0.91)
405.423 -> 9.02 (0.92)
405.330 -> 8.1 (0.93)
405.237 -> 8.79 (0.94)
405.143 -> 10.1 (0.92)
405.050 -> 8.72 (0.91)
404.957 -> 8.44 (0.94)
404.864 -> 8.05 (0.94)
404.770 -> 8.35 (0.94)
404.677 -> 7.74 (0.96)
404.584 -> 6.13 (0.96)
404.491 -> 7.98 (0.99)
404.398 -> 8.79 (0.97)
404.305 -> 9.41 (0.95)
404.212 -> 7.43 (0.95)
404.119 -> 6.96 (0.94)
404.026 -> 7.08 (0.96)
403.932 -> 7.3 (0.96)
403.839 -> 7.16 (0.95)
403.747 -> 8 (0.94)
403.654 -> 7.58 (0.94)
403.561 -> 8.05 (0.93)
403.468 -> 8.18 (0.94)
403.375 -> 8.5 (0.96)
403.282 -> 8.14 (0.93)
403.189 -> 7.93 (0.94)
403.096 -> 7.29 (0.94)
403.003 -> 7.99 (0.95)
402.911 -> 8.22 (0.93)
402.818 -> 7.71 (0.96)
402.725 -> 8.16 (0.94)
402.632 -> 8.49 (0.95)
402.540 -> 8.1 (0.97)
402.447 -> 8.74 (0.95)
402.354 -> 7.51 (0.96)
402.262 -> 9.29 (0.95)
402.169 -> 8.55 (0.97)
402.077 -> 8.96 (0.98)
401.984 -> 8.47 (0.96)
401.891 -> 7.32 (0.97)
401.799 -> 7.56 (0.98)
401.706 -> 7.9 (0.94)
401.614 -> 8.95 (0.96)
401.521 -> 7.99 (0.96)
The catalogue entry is 0.09 nm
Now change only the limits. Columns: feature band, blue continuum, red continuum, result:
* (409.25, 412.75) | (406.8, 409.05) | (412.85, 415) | 0.20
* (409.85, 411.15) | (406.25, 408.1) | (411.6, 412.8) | 0.15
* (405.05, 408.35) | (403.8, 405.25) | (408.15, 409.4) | -0.15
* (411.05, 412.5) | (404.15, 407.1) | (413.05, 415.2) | 0.01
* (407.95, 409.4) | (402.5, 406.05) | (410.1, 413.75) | -0.07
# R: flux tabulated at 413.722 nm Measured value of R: 9.52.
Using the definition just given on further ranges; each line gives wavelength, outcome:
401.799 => 7.56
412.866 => 8.59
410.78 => 7.35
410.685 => 9.18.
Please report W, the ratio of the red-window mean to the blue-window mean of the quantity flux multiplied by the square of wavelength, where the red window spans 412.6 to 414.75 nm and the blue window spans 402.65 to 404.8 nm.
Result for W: 1.10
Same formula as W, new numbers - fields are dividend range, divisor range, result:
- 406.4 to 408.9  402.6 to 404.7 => 1.11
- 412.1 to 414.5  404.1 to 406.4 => 1.03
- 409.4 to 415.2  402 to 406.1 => 1.03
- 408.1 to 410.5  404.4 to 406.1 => 0.95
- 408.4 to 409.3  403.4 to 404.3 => 1.13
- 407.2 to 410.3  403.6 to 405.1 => 1.06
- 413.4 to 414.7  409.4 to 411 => 1.14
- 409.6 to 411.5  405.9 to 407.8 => 0.92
